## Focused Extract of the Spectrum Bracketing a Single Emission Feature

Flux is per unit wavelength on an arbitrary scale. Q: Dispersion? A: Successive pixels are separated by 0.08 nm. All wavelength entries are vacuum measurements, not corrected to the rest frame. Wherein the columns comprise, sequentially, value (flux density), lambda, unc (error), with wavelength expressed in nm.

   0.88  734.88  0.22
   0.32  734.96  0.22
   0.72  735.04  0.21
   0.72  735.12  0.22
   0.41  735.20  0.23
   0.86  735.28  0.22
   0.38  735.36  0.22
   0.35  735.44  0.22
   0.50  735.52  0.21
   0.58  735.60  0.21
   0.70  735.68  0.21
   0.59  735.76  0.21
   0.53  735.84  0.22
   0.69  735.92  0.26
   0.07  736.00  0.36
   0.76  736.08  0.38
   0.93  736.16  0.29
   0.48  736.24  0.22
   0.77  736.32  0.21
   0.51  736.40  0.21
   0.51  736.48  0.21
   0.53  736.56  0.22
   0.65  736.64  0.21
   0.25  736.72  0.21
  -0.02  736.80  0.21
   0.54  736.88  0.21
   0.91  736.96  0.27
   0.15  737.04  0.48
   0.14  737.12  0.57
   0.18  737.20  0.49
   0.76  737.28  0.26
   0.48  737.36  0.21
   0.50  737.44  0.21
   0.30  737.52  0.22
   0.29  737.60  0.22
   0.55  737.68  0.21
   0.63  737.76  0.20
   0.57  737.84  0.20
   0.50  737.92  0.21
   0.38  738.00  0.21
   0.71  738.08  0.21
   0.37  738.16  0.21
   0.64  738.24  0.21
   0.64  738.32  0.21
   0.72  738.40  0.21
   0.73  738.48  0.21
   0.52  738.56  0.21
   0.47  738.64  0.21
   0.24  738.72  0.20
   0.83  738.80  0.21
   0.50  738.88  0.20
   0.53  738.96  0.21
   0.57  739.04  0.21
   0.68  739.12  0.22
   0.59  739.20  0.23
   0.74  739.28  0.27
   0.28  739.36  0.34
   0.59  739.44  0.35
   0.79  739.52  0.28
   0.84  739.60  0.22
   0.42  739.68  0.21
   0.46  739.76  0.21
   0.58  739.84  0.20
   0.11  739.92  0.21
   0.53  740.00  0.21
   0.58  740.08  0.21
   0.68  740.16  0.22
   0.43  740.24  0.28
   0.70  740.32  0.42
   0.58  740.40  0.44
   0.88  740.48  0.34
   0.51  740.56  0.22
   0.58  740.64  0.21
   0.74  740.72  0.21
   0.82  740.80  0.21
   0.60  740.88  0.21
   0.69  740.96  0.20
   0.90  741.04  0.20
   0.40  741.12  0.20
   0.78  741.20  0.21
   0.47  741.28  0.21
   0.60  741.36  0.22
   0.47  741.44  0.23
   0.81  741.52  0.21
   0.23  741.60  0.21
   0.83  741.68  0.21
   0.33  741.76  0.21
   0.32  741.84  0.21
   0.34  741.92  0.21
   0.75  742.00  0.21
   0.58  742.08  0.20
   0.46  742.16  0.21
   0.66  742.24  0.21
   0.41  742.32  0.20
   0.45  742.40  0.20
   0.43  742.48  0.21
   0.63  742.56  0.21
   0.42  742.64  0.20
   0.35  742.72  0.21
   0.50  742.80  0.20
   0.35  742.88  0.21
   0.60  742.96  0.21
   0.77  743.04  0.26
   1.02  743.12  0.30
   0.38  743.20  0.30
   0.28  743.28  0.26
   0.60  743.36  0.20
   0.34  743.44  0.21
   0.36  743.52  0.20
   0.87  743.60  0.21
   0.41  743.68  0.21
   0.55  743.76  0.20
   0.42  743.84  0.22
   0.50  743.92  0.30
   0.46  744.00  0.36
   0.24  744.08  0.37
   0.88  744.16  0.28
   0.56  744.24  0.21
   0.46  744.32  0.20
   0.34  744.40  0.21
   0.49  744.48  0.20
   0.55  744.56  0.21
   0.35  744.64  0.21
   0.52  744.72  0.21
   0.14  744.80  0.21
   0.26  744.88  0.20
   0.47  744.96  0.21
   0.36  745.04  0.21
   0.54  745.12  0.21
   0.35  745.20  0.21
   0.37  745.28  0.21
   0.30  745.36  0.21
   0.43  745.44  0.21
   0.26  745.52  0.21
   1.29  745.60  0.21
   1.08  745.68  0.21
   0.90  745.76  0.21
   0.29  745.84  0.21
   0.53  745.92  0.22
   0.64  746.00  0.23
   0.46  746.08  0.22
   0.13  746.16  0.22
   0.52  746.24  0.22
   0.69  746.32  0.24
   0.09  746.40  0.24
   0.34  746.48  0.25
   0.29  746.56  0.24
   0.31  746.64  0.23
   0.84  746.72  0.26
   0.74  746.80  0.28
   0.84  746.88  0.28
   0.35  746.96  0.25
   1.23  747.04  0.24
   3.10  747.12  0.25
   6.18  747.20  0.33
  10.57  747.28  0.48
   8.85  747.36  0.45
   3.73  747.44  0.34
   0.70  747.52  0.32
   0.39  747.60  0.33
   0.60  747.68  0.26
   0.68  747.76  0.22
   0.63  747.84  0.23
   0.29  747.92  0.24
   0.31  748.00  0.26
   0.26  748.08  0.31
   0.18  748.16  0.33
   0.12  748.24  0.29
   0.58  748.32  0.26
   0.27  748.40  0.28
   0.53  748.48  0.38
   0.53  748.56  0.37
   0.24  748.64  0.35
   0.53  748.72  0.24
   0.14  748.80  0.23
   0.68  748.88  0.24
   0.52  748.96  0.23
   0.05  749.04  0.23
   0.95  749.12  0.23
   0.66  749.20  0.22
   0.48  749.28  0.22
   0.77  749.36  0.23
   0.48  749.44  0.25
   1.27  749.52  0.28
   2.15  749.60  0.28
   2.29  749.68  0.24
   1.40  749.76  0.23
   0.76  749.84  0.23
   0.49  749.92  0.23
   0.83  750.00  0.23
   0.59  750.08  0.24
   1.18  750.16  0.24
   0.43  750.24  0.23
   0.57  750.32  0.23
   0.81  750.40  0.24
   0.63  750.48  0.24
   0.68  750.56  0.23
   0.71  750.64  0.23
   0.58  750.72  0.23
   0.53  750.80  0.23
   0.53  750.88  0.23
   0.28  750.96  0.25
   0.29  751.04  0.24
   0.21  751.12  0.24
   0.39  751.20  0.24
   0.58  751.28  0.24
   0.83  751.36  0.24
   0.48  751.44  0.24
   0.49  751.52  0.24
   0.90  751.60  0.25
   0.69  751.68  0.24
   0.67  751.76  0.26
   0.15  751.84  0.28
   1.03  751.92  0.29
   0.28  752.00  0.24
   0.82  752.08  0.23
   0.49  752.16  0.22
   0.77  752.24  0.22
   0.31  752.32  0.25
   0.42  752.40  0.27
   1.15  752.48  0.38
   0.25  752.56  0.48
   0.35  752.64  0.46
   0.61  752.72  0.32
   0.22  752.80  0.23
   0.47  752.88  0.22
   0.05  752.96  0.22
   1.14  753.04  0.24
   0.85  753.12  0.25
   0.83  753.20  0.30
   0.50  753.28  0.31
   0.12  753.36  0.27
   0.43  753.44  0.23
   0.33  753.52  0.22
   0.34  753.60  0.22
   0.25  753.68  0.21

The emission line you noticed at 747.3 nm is H-alpha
